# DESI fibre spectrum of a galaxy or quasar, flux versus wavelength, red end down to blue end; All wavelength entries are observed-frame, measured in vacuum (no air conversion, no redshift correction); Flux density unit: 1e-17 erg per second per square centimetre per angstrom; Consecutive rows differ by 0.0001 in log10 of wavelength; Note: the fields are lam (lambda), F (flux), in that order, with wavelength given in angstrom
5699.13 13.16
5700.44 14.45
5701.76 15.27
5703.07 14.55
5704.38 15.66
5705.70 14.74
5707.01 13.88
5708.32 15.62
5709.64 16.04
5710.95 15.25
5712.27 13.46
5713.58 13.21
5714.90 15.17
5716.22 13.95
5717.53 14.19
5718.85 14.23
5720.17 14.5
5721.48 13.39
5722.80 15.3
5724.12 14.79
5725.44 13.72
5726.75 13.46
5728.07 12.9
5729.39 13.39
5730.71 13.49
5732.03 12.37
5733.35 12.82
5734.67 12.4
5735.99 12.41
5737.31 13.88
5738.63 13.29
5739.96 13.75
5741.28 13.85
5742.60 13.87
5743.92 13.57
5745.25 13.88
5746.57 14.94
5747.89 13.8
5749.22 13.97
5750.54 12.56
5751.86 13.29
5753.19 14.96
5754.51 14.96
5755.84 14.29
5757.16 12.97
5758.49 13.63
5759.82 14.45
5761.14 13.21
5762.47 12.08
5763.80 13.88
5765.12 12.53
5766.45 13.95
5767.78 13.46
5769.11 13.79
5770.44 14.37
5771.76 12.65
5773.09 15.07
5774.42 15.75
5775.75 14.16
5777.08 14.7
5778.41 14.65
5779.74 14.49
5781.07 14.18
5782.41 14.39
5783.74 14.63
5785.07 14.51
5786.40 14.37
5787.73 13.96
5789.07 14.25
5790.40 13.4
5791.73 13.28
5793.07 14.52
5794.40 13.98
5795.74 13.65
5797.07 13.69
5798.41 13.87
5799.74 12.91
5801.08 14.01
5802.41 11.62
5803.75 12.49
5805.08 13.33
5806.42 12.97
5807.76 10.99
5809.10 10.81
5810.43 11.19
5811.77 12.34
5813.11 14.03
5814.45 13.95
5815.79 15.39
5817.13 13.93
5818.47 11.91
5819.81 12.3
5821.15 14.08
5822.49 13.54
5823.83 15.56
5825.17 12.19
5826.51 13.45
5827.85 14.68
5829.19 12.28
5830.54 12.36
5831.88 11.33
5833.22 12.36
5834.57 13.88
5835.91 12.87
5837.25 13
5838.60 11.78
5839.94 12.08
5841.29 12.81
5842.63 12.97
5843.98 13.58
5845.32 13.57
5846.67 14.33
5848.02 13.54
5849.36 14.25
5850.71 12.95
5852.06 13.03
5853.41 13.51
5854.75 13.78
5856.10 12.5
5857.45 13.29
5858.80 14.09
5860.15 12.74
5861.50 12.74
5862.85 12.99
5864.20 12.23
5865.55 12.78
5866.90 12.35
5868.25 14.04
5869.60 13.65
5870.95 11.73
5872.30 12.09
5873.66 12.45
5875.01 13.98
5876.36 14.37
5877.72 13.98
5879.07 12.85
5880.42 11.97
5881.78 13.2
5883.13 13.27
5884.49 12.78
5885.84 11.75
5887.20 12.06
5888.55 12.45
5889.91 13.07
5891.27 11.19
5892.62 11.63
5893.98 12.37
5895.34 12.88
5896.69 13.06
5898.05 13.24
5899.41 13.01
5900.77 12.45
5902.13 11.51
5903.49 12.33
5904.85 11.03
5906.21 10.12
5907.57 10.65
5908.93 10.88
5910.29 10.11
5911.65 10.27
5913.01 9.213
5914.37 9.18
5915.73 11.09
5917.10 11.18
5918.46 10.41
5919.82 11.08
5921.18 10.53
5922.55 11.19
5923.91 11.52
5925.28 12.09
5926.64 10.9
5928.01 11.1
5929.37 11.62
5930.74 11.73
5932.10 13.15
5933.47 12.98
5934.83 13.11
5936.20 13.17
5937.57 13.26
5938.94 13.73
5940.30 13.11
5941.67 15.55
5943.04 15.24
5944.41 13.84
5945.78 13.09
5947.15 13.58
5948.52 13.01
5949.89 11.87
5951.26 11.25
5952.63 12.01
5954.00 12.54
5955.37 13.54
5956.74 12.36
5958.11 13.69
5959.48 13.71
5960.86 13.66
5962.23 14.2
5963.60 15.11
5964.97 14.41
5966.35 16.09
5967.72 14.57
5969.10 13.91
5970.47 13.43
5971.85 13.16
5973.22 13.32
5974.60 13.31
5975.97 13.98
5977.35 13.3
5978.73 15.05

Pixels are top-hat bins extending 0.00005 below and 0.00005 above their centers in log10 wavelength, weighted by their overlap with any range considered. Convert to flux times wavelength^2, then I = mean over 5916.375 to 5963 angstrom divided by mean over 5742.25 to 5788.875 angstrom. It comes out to 0.96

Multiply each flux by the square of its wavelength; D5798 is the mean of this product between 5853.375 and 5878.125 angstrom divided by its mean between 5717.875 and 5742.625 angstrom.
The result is 1.01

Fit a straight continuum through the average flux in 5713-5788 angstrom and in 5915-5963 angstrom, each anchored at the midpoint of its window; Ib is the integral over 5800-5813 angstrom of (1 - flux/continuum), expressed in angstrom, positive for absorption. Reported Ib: 1.1 angstrom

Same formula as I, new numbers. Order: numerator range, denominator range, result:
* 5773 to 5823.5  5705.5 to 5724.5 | 0.97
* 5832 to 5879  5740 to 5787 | 0.97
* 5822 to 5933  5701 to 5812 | 0.94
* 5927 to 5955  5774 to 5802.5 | 0.97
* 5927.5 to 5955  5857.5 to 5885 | 1.02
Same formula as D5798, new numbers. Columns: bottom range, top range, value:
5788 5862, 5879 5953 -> 0.95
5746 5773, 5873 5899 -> 0.97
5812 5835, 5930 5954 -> 1.03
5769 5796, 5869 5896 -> 0.92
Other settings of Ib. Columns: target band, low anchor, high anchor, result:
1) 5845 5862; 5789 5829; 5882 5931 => -1.28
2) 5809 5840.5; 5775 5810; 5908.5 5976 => 0.88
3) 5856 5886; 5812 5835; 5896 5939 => -1.30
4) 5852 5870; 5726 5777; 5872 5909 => -0.64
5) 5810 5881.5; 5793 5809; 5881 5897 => -2.19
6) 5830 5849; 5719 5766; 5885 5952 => -0.27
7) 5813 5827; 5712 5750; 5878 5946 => -0.81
